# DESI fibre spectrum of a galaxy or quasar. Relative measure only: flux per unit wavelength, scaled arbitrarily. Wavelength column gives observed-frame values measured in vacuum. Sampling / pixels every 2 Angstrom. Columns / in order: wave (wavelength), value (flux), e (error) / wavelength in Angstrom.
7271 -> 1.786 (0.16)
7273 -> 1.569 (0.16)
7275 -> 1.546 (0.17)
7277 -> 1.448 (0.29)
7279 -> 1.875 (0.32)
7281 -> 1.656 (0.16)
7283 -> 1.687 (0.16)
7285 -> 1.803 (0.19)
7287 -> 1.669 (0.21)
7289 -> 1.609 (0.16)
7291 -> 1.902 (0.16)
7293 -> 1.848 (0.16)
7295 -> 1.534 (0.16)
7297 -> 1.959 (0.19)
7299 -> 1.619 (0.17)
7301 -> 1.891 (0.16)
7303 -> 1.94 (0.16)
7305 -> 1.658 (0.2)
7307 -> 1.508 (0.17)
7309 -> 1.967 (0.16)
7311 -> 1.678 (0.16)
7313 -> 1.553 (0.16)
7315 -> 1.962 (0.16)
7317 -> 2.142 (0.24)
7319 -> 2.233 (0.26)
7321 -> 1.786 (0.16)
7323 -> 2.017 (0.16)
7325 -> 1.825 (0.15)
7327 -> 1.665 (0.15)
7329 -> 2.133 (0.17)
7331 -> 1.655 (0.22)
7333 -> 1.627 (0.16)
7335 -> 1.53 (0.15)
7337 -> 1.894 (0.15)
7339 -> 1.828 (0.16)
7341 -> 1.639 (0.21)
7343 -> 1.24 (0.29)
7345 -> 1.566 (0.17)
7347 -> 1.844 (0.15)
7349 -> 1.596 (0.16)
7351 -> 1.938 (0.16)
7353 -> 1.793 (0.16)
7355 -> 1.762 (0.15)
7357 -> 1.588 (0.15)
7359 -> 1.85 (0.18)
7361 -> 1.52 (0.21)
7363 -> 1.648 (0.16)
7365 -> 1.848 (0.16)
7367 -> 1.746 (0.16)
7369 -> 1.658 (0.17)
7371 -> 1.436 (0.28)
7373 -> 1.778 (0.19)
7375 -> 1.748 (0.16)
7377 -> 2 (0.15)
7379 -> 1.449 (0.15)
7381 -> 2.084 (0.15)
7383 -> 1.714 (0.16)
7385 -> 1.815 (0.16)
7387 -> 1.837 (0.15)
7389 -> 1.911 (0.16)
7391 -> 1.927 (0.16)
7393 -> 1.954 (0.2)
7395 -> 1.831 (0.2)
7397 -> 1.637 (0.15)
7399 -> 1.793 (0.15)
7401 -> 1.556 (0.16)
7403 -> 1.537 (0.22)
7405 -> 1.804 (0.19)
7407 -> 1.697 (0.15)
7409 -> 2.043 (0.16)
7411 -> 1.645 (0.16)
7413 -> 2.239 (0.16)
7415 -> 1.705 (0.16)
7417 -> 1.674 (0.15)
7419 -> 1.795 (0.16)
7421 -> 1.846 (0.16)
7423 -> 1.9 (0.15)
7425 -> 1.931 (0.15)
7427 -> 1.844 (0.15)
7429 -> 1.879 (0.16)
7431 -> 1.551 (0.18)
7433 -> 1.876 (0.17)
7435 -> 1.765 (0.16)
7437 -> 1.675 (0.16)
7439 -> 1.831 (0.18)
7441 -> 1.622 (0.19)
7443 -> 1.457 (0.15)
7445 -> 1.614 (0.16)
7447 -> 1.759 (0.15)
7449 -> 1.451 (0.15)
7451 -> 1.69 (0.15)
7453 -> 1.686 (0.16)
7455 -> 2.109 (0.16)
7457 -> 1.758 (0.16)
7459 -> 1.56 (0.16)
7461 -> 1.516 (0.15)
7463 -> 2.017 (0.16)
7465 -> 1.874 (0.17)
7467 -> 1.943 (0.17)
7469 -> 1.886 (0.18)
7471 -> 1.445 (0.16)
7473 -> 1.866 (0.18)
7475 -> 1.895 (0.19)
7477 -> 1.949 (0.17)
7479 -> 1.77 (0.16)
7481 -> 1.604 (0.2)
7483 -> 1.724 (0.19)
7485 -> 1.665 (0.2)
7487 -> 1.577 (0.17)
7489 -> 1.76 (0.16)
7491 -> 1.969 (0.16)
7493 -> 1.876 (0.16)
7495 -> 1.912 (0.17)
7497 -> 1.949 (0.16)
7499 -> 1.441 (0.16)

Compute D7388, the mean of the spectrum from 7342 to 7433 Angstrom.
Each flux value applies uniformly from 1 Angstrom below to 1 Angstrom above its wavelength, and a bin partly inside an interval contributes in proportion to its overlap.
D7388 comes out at 1.76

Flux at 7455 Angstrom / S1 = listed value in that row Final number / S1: 2.109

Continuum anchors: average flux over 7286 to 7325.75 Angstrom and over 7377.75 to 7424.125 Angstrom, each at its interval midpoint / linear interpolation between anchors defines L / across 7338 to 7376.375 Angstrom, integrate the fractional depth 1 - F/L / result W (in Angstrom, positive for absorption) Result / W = 2.52 Angstrom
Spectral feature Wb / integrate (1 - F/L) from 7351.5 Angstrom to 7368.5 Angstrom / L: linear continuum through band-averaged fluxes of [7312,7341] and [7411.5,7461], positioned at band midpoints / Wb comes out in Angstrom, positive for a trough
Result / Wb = 0.8 Angstrom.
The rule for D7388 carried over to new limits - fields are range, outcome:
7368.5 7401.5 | 1.78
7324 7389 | 1.73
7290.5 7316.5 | 1.78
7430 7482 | 1.74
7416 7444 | 1.76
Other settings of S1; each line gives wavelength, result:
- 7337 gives 1.894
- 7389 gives 1.911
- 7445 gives 1.614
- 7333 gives 1.627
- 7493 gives 1.876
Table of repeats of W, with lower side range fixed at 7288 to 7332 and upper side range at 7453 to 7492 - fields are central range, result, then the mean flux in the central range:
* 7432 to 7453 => 1.3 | 1.67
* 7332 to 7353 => 1.6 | 1.68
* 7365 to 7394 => 0.2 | 1.79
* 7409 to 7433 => -0.5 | 1.83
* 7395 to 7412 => 0.7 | 1.72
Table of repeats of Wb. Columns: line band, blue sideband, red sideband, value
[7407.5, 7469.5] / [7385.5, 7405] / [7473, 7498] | 0.5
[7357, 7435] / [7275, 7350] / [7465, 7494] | -0.5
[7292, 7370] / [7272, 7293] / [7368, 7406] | -1.9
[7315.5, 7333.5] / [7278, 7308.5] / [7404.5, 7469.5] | -1.6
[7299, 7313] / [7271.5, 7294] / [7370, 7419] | -0.3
